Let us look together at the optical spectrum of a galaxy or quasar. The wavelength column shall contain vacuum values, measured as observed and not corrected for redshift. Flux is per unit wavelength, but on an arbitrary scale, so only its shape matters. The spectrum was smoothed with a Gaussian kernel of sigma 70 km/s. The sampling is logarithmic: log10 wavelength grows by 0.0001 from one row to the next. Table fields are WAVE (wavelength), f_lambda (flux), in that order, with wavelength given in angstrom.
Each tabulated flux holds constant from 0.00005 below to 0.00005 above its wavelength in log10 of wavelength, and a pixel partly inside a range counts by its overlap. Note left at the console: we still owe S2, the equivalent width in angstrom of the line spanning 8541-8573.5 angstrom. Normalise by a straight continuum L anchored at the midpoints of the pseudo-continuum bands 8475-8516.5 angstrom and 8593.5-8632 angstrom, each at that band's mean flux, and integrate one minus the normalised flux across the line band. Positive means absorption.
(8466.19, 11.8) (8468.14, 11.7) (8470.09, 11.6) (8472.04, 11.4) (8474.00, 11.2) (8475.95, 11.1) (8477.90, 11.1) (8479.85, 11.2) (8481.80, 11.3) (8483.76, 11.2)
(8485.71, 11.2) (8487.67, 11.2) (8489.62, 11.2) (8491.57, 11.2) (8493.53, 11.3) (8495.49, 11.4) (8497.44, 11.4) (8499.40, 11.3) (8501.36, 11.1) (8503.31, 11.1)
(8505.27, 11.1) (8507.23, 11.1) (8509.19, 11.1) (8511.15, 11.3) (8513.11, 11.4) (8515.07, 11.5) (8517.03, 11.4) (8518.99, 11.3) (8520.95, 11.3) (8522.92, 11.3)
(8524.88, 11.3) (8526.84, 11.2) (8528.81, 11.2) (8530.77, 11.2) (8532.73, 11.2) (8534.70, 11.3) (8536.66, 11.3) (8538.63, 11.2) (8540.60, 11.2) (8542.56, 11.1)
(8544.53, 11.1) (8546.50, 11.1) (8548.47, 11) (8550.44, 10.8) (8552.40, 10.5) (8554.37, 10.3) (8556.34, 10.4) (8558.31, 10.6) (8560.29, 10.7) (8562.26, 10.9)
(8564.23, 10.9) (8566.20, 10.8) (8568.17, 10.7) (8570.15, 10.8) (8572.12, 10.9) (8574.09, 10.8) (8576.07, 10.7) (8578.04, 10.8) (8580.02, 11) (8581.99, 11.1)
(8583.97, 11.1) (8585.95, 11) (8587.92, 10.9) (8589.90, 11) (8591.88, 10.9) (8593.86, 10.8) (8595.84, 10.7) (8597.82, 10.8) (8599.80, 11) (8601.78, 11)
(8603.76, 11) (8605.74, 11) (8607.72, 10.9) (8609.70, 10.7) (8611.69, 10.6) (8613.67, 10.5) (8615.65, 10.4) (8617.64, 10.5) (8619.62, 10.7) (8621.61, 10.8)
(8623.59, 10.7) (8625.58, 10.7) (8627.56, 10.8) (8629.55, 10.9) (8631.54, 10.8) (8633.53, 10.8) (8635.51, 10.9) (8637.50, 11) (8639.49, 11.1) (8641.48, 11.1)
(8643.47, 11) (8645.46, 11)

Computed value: 0.6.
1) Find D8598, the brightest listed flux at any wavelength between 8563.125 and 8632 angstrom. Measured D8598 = 11.1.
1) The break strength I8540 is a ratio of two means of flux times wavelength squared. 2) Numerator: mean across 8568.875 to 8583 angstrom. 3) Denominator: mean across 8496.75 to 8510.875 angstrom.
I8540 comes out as 0.99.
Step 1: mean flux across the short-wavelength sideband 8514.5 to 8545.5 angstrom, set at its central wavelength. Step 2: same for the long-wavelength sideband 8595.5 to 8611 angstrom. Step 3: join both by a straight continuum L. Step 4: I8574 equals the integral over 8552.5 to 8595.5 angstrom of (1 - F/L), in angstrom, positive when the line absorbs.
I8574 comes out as 0.9 angstrom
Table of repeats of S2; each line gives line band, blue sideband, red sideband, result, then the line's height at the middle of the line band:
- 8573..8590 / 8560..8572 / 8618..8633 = -0.2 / 10.8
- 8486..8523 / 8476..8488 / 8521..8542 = -0.2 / 11.2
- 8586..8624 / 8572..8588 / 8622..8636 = 0.3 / 10.9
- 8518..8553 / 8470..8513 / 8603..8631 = -0.3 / 11.1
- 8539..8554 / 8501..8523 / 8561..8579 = 0.1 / 11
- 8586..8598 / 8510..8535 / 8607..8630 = 0.0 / 10.8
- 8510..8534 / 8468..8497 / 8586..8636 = -0.4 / 11.1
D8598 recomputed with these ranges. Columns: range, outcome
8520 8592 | 11.3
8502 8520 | 11.5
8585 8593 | 11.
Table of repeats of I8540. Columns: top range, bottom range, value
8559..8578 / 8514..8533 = 0.97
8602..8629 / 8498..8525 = 0.98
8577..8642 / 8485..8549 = 0.99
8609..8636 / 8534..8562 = 1.00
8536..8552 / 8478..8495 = 1.00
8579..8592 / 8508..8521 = 0.99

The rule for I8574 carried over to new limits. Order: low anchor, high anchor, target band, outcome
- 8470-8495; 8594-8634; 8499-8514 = 0.0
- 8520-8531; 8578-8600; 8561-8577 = 0.3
